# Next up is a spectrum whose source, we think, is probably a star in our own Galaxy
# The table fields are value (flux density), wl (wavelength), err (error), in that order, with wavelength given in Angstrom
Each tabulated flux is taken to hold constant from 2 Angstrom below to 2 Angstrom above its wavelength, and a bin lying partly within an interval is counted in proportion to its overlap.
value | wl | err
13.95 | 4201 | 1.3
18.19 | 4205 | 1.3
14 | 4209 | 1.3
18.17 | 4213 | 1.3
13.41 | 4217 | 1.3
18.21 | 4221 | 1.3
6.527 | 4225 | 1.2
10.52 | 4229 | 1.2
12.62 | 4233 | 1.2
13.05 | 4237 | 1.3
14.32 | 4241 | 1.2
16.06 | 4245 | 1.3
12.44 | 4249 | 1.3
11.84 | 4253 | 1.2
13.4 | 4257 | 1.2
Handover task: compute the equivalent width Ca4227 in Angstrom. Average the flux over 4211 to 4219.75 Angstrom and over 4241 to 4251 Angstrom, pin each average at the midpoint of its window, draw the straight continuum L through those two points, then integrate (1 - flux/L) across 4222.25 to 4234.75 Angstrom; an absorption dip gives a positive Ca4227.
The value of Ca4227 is 4.02 Angstrom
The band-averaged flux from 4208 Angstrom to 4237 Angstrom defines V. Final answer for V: 13.3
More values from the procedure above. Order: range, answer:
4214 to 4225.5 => 14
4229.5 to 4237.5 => 12.4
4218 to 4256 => 12.9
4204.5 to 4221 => 16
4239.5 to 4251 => 14.3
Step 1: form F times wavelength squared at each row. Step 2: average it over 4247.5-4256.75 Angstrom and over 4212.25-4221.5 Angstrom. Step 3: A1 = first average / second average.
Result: 0.78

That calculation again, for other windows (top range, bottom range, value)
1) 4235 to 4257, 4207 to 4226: 0.95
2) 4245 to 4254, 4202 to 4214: 0.81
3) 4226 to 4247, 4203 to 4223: 0.80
